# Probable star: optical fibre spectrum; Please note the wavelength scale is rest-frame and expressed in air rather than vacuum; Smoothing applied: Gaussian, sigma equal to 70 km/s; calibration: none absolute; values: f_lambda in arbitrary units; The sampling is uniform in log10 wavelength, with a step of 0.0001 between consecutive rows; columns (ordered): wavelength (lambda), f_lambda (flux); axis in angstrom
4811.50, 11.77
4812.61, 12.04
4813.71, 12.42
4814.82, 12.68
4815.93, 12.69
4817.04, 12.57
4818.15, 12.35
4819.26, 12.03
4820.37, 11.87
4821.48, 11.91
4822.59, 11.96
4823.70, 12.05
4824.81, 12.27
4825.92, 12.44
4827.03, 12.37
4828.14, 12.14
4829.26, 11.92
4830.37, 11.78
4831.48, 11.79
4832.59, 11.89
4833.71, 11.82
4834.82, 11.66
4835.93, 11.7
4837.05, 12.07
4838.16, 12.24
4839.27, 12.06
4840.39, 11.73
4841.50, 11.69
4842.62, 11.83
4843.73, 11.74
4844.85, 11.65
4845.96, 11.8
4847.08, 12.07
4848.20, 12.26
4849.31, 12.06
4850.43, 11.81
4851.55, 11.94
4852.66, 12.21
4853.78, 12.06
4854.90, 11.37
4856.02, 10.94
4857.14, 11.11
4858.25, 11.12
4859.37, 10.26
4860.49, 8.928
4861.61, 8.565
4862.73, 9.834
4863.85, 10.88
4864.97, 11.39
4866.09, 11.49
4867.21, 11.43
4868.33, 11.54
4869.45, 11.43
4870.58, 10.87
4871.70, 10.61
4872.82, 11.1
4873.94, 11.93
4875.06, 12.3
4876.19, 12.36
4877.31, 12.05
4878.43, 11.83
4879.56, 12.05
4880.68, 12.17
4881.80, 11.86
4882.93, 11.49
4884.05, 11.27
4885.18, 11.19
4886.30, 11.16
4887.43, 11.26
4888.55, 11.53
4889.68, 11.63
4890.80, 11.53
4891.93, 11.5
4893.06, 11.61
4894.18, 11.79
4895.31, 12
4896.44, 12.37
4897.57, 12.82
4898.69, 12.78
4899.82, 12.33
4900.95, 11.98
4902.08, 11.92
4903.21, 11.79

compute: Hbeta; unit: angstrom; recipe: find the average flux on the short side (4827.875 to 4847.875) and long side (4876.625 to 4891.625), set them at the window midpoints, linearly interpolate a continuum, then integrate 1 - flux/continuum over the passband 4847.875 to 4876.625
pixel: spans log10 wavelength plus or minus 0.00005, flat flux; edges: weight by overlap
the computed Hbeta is 1.3 angstrom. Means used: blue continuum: 11.9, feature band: 11.2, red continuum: 11.6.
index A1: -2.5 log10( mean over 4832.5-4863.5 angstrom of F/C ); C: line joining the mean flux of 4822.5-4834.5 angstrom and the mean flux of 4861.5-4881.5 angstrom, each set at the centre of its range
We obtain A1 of 0.03 mag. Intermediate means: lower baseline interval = 12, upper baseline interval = 11.4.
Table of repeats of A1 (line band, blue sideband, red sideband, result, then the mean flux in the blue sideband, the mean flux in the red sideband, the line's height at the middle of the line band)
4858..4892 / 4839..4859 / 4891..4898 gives 0.06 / 11.7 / 12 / 11.9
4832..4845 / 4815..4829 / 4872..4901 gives 0.03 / 12.2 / 11.8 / 12.1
